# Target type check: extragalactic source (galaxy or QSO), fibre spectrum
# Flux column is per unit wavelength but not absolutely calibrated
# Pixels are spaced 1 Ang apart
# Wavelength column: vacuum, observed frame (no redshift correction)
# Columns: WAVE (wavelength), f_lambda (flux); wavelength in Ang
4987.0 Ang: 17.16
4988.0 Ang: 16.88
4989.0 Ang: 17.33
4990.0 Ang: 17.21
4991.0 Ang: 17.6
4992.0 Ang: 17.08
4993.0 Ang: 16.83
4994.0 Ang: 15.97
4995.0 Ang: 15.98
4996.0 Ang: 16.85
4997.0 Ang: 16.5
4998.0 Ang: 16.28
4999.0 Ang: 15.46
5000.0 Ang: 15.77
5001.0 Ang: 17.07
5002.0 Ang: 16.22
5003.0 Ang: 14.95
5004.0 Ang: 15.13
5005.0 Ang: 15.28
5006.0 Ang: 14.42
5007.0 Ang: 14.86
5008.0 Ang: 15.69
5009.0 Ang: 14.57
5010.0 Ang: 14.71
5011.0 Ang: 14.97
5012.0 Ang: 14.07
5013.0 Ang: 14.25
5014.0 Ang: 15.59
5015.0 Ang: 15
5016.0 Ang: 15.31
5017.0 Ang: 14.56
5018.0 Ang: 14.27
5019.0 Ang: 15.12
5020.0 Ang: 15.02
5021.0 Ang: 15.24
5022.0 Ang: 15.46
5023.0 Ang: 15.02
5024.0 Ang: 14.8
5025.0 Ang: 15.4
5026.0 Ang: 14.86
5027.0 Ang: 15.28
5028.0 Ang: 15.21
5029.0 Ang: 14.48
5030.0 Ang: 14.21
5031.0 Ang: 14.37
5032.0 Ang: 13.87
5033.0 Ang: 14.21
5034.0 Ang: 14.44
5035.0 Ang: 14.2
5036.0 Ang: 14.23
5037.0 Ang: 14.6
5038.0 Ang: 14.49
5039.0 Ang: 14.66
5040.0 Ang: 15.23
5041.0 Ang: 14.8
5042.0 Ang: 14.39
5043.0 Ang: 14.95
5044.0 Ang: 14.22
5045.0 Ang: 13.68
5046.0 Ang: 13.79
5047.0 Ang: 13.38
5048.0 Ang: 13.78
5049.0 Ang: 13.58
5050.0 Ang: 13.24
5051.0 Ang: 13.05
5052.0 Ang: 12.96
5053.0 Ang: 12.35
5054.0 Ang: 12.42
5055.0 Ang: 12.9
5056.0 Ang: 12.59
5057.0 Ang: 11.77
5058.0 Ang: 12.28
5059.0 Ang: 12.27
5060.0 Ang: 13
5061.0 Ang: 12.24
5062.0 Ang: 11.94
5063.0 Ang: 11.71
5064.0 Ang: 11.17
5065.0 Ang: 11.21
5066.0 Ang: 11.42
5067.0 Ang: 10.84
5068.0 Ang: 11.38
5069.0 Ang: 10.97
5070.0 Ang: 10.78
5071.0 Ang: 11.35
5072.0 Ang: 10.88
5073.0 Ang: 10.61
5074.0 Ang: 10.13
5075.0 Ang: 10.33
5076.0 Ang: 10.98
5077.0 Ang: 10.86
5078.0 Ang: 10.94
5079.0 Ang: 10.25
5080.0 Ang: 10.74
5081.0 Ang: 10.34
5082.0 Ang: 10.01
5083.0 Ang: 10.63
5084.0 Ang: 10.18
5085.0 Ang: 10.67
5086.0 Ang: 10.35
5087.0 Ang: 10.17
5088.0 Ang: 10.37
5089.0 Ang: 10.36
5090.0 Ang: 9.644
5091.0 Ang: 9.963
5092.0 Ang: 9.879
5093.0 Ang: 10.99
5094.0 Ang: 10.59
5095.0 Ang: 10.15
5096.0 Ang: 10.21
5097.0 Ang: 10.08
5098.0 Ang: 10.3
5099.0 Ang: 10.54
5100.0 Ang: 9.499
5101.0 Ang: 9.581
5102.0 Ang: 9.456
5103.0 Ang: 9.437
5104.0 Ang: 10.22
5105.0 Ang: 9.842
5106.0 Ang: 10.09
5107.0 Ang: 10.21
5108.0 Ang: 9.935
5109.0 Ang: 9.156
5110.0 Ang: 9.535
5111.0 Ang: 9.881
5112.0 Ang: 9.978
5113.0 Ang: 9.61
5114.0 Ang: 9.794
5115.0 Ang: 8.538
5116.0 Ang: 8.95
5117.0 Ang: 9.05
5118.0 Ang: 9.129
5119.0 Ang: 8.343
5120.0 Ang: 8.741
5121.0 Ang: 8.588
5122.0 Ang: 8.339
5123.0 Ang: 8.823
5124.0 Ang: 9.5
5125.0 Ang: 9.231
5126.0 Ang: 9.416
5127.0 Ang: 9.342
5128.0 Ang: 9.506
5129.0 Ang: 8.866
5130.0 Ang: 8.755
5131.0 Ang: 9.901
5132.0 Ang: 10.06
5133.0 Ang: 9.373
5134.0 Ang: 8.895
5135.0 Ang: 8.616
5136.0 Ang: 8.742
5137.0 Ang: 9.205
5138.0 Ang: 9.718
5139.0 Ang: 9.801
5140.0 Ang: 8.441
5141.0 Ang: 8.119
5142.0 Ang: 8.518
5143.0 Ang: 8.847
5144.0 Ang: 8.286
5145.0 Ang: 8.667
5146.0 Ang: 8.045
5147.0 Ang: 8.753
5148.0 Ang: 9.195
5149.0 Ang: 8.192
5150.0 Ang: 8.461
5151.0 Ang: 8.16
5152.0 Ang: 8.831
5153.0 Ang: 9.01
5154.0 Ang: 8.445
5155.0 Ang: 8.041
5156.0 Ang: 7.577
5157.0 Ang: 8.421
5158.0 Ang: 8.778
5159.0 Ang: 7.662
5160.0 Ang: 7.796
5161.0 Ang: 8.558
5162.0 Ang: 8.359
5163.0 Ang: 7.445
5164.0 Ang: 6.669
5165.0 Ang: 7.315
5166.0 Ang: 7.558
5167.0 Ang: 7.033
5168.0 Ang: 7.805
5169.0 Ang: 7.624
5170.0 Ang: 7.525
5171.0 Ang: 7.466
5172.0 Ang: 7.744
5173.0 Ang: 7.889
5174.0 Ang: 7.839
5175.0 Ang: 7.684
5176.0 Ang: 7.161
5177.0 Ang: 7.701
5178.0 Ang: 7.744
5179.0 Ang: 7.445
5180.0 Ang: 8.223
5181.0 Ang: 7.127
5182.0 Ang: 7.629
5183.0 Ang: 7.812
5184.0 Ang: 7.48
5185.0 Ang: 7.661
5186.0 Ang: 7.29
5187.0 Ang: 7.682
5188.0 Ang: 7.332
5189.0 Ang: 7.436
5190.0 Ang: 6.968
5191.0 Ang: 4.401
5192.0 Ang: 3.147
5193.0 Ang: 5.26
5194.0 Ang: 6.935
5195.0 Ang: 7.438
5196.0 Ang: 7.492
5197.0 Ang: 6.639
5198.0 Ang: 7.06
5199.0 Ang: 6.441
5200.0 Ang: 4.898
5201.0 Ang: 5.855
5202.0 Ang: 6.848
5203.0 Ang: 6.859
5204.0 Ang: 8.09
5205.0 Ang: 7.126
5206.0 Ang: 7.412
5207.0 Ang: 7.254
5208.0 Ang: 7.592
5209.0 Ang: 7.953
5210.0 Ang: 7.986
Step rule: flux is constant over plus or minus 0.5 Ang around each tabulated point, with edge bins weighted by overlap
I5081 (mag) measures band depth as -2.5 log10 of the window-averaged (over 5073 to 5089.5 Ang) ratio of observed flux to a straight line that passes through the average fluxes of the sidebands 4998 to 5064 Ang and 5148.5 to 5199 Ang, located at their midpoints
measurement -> 0.14 mag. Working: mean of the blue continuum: 14.3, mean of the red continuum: 7.49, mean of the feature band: 10.5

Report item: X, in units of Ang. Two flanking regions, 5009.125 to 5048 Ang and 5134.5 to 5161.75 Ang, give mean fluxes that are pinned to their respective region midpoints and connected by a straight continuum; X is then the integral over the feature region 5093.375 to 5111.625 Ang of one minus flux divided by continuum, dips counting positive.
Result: 1.6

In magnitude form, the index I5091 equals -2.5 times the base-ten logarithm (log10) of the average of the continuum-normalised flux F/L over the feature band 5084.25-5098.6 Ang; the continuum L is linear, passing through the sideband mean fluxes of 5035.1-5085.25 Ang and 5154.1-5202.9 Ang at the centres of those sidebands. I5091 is 0.07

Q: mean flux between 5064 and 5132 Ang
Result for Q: 9.98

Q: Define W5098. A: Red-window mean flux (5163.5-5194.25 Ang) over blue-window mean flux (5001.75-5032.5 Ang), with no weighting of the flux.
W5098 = 0.5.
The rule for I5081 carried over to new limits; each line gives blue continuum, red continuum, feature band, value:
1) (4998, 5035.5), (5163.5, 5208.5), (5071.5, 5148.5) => 0.104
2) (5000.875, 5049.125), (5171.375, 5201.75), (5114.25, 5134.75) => 0.099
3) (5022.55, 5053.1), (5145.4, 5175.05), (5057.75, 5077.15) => 0.131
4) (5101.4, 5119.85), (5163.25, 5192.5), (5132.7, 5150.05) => -0.038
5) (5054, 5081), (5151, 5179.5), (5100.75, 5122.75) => 0.045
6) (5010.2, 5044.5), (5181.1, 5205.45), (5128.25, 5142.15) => 0.052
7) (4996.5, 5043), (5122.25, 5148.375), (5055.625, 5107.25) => 0.105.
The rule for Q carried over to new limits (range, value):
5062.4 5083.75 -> 10.8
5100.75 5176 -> 8.72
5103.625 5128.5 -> 9.35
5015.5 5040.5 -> 14.7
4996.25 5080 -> 13.7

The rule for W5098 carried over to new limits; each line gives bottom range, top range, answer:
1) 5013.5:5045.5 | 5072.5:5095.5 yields 0.71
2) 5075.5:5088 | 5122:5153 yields 0.85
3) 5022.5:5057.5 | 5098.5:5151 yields 0.65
